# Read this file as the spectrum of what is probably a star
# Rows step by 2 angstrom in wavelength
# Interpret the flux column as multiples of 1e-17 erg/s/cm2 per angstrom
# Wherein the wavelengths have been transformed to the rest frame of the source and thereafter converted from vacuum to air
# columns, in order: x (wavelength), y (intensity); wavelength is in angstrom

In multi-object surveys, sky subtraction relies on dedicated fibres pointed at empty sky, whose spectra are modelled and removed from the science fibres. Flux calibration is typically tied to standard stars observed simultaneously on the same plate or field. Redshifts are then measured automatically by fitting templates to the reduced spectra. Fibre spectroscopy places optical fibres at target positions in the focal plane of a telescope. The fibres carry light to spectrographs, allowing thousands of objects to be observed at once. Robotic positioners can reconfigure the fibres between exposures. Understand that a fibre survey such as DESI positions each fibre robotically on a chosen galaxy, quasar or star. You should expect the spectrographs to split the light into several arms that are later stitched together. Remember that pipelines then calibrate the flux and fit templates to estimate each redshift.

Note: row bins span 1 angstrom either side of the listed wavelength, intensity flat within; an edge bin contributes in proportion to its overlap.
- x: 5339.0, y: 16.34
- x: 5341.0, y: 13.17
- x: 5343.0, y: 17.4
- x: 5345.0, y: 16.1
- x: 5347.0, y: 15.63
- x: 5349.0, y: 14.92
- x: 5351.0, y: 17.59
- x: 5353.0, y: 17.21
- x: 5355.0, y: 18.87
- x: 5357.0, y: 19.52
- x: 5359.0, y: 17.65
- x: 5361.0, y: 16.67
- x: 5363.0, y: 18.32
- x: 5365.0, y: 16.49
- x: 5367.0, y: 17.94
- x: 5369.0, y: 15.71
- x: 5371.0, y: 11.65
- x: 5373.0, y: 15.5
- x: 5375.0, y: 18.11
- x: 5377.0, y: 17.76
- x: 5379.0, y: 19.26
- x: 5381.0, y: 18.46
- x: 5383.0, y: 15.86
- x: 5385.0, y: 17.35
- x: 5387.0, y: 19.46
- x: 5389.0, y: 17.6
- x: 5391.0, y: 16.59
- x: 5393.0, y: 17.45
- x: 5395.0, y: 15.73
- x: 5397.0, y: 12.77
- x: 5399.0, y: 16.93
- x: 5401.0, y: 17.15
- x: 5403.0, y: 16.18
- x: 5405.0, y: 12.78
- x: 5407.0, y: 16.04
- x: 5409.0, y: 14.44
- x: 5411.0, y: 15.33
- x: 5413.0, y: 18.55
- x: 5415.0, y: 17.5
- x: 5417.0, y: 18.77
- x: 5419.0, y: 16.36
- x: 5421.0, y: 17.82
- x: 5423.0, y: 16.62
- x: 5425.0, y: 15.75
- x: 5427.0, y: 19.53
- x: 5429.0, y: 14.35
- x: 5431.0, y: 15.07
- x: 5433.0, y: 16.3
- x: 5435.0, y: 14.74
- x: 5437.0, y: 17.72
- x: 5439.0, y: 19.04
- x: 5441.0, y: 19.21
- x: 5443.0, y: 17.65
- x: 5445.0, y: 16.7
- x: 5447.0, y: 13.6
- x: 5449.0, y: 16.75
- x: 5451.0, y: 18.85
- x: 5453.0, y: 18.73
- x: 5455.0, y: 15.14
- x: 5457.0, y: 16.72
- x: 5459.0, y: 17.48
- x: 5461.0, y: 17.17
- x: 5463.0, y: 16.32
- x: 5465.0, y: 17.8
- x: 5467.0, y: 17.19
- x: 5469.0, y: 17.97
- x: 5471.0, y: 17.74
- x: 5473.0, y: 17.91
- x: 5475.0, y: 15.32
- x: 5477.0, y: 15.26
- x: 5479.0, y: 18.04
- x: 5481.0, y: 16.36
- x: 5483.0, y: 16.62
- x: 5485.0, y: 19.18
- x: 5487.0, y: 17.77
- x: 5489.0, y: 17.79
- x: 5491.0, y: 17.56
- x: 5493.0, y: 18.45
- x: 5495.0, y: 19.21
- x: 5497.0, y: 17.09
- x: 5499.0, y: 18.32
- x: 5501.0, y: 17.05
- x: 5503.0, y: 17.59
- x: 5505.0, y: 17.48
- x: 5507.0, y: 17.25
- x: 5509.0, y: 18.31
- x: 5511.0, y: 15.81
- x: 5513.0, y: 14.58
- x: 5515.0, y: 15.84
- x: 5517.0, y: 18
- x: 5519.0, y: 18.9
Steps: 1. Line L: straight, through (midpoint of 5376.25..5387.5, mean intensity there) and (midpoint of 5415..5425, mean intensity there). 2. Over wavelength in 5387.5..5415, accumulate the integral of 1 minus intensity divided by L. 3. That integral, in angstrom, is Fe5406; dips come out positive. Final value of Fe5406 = 2.4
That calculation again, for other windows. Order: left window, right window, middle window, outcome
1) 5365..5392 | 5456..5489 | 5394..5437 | 2.30 angstrom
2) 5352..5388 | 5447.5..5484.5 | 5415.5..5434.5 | 0.52 angstrom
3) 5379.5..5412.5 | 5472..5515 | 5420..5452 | -0.28 angstrom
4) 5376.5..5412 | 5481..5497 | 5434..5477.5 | 0.86 angstrom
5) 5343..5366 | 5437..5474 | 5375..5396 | -0.42 angstrom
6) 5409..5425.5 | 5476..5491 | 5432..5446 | -0.21 angstrom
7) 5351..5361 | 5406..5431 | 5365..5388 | 0.82 angstrom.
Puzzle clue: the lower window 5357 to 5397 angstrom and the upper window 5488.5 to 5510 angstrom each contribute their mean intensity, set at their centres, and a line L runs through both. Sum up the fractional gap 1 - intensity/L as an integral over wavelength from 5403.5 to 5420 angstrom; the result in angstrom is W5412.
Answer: 1.0 angstrom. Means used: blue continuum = 17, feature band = 16.2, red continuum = 17.8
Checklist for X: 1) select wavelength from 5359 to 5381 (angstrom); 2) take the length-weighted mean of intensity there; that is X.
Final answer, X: 16.9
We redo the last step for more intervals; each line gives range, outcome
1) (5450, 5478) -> 17.1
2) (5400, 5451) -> 16.6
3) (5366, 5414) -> 16.4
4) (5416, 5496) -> 17.2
